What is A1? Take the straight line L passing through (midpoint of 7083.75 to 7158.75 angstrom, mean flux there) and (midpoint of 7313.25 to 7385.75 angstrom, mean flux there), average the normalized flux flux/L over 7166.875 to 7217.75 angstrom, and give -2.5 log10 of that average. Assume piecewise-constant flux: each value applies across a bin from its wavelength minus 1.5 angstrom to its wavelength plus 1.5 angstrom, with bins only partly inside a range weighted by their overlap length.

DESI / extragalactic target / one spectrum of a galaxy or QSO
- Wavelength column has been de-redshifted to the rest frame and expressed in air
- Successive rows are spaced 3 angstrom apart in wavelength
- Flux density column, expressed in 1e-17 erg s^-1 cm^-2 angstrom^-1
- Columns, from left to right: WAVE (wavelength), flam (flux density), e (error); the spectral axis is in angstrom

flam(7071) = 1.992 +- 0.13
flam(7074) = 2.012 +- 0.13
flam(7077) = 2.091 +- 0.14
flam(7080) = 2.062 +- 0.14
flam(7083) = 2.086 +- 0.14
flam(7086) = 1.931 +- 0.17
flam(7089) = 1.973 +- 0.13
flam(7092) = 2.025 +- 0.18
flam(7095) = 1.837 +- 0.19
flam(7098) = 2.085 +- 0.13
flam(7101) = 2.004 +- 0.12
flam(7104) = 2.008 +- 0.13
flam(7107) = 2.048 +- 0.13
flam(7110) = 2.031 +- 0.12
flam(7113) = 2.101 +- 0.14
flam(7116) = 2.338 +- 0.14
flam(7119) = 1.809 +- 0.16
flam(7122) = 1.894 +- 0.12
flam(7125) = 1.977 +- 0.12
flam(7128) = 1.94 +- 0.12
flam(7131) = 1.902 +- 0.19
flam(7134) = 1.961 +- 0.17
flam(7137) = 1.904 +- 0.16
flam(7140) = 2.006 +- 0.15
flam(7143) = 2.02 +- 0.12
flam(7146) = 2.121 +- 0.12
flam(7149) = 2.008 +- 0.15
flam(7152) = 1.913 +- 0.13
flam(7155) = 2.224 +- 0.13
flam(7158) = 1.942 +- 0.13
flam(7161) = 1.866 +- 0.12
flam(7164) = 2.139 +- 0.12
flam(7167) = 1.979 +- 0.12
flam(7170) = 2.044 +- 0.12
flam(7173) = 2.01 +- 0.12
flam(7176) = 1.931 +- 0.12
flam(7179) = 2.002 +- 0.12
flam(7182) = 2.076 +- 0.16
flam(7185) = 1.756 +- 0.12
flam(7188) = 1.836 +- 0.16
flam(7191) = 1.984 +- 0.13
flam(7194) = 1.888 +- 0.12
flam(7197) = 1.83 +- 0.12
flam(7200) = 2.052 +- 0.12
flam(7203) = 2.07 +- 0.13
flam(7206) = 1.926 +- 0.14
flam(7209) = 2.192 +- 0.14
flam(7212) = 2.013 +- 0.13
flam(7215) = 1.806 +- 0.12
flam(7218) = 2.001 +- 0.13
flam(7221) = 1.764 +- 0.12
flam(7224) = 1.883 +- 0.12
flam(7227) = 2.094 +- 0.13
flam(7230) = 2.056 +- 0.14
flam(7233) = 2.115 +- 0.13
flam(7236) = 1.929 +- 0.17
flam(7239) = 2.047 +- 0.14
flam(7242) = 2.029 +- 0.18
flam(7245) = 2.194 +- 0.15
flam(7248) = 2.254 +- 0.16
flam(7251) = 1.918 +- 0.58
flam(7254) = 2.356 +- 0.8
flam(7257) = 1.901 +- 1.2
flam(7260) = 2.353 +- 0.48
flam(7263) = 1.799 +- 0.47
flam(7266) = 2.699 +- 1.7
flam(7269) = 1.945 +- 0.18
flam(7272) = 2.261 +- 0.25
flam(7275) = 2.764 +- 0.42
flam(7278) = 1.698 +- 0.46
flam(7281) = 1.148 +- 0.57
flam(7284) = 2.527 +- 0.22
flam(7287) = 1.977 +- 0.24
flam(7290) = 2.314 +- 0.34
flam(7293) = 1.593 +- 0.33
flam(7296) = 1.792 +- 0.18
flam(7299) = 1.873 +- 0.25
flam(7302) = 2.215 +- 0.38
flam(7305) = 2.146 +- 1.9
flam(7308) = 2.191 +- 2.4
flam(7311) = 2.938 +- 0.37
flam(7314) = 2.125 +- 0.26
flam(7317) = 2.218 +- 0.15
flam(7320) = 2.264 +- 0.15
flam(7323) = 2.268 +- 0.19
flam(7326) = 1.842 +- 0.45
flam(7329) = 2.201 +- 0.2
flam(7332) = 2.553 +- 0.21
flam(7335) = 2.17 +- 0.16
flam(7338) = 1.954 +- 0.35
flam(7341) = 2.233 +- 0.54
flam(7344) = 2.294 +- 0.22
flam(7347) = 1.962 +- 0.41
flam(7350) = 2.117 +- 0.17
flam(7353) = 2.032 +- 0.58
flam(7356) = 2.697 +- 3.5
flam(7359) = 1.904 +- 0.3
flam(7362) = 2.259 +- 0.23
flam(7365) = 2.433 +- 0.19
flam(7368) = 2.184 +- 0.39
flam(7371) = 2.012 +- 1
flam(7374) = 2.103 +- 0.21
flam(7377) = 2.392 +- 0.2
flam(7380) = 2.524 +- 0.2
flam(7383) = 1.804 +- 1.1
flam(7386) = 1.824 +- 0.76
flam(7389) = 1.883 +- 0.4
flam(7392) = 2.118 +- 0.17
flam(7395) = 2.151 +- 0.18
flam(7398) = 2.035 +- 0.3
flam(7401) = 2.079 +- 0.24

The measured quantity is 0.05 mag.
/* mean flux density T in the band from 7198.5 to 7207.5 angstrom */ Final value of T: 2.02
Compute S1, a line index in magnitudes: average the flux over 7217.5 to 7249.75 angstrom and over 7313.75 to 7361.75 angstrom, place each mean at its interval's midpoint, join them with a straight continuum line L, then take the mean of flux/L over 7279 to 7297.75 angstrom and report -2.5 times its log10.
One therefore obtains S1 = 0.12 mag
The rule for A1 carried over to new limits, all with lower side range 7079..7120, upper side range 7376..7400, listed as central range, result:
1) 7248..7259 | -0.02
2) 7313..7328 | -0.04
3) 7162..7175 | 0.00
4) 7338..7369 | -0.06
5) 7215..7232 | 0.05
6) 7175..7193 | 0.06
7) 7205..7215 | 0.02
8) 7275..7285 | 0.09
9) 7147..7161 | 0.02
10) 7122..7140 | 0.05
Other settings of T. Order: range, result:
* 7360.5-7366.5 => 2.35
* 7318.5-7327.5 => 2.12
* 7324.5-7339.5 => 2.14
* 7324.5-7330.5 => 2.02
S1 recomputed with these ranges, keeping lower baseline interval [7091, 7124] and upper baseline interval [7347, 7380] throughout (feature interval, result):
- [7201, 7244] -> 0.06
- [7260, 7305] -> 0.05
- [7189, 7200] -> 0.09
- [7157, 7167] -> 0.04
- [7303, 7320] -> -0.07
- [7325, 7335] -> -0.01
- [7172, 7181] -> 0.05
